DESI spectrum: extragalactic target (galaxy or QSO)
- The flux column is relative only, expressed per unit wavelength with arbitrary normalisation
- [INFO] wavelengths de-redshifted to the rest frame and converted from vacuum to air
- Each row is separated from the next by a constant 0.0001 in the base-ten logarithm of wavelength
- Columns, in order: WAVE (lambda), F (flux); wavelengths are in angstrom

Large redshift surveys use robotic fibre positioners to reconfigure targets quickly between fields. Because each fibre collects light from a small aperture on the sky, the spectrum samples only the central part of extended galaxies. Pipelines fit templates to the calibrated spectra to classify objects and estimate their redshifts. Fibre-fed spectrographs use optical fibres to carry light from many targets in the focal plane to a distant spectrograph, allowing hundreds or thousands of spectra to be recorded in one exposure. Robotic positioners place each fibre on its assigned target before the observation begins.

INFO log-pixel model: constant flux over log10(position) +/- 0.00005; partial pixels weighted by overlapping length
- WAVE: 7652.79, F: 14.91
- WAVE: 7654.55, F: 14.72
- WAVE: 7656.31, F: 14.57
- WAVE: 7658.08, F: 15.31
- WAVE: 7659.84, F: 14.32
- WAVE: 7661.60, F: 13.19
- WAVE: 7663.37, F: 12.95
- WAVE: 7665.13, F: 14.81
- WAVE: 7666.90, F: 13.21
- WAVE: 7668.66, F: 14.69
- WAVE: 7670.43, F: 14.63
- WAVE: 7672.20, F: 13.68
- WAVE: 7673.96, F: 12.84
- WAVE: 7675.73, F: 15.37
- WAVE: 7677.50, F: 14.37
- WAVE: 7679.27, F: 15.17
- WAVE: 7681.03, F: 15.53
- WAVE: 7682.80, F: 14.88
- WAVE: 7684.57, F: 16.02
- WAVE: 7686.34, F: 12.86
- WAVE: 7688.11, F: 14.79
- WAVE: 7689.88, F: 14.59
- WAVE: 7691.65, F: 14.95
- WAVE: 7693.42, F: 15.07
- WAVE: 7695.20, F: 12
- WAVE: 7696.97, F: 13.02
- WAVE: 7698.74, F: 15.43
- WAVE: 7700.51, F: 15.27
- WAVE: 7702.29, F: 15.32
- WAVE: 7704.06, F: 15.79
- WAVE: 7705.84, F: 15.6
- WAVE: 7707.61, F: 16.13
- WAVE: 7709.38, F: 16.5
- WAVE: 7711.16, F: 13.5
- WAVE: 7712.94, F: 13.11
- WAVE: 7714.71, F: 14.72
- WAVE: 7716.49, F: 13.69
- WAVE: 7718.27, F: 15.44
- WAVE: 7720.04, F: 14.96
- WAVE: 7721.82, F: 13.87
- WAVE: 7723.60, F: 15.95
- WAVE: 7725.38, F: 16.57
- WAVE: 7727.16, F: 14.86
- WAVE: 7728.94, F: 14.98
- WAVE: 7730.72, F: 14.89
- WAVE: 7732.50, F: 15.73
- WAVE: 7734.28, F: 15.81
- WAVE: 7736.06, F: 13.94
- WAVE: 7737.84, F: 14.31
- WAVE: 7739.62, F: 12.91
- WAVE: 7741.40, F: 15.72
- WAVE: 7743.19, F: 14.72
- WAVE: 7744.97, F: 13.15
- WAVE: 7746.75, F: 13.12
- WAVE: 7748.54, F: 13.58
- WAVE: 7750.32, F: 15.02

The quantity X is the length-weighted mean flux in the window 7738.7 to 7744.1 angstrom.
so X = 14.4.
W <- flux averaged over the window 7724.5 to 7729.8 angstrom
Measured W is 15.5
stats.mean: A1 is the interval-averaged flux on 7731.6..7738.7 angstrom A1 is 15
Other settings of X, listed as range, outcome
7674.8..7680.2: 15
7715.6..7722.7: 14.5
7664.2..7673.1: 14.2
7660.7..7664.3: 13.1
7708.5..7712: 15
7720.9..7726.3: 15.4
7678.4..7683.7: 15.2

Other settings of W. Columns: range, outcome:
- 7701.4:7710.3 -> 15.9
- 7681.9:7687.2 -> 14.6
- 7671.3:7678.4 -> 14.1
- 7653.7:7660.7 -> 14.7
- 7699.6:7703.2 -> 15.3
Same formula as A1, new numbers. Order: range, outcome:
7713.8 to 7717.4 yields 14.2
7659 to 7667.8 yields 13.7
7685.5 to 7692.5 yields 14.3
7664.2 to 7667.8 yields 14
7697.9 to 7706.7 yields 15.5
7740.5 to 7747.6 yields 14.2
